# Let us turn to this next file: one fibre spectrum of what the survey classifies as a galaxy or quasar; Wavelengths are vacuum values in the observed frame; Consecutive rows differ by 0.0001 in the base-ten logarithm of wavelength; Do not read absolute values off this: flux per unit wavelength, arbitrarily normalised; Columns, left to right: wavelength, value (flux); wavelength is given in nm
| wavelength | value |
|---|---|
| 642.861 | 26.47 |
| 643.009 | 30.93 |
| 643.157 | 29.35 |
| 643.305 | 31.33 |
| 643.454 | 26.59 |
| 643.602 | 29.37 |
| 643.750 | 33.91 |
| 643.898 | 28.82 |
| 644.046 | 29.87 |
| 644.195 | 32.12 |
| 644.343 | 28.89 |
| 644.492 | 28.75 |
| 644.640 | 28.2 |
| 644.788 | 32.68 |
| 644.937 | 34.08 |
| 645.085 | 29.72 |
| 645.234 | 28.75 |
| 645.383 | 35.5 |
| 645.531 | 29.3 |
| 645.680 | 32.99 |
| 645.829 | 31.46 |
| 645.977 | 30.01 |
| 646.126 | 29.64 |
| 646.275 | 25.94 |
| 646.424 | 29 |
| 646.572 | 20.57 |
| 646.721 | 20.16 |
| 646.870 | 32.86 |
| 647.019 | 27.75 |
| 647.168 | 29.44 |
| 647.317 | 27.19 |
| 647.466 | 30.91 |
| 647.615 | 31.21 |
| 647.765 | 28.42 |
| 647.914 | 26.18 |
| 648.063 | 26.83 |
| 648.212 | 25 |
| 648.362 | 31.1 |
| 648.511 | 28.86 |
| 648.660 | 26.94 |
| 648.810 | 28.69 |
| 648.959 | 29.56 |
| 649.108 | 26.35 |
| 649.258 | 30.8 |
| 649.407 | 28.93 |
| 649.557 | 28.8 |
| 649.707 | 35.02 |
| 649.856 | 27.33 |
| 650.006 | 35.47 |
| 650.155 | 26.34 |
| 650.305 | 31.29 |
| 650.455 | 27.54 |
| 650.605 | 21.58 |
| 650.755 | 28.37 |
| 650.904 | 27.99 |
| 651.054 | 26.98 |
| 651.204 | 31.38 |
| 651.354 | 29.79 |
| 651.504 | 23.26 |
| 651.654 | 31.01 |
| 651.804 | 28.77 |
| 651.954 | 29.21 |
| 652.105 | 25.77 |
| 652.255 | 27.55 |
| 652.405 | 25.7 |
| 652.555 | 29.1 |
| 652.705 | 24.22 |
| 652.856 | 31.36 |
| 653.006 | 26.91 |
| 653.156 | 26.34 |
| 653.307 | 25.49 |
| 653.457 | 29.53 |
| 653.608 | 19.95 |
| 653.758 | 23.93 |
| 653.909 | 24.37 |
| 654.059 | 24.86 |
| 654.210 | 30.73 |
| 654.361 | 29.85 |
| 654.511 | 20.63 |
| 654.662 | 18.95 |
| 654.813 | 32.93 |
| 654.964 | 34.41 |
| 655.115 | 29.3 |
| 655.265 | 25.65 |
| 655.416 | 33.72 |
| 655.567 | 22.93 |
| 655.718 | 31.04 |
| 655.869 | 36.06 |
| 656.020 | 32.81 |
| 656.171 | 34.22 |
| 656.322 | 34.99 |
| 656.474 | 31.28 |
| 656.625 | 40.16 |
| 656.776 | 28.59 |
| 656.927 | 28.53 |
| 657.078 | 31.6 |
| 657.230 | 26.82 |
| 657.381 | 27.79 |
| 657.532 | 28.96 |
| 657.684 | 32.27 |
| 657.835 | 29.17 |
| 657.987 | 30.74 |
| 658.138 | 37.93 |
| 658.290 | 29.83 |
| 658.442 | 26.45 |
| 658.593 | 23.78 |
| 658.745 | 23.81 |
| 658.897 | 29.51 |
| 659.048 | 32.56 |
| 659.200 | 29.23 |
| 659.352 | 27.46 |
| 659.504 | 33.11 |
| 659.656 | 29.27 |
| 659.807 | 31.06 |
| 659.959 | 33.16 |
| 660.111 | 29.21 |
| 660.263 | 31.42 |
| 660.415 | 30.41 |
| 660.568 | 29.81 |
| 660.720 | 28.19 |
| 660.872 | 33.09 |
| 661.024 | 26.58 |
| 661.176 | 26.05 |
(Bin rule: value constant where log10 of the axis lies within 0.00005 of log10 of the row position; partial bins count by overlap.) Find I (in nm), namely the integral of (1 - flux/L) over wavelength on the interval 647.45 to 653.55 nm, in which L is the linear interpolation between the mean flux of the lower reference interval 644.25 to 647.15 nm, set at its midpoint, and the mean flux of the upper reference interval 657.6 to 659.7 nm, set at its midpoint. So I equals 0.24 nm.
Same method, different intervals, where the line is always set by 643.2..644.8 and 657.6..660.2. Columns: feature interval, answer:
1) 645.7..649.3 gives 0.21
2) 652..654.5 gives 0.29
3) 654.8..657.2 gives -0.14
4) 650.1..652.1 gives 0.14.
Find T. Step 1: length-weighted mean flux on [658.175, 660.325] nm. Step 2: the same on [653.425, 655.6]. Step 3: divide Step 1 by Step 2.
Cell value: 1.10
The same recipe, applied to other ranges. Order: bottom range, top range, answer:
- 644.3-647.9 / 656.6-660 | 1.02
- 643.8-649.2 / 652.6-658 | 1.00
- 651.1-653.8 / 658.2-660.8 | 1.08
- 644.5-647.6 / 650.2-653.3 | 0.94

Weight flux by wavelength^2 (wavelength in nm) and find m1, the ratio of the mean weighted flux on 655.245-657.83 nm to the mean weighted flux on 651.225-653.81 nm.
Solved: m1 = 1.16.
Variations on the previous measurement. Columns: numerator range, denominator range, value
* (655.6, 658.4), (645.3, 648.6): 1.14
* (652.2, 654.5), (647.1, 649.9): 0.93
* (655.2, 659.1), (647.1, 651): 1.09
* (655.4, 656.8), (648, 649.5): 1.18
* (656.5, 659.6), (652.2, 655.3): 1.13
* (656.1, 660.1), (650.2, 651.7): 1.12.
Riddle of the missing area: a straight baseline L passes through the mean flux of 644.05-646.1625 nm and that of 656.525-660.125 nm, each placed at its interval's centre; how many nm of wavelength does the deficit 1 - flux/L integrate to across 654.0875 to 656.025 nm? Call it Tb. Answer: 0.09 nm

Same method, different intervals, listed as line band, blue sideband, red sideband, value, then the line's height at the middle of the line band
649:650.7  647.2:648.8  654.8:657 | 0.00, 29.1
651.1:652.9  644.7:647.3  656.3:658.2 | 0.14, 30.4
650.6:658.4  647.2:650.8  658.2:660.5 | 0.07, 29.1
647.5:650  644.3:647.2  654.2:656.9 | 0.06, 29.6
